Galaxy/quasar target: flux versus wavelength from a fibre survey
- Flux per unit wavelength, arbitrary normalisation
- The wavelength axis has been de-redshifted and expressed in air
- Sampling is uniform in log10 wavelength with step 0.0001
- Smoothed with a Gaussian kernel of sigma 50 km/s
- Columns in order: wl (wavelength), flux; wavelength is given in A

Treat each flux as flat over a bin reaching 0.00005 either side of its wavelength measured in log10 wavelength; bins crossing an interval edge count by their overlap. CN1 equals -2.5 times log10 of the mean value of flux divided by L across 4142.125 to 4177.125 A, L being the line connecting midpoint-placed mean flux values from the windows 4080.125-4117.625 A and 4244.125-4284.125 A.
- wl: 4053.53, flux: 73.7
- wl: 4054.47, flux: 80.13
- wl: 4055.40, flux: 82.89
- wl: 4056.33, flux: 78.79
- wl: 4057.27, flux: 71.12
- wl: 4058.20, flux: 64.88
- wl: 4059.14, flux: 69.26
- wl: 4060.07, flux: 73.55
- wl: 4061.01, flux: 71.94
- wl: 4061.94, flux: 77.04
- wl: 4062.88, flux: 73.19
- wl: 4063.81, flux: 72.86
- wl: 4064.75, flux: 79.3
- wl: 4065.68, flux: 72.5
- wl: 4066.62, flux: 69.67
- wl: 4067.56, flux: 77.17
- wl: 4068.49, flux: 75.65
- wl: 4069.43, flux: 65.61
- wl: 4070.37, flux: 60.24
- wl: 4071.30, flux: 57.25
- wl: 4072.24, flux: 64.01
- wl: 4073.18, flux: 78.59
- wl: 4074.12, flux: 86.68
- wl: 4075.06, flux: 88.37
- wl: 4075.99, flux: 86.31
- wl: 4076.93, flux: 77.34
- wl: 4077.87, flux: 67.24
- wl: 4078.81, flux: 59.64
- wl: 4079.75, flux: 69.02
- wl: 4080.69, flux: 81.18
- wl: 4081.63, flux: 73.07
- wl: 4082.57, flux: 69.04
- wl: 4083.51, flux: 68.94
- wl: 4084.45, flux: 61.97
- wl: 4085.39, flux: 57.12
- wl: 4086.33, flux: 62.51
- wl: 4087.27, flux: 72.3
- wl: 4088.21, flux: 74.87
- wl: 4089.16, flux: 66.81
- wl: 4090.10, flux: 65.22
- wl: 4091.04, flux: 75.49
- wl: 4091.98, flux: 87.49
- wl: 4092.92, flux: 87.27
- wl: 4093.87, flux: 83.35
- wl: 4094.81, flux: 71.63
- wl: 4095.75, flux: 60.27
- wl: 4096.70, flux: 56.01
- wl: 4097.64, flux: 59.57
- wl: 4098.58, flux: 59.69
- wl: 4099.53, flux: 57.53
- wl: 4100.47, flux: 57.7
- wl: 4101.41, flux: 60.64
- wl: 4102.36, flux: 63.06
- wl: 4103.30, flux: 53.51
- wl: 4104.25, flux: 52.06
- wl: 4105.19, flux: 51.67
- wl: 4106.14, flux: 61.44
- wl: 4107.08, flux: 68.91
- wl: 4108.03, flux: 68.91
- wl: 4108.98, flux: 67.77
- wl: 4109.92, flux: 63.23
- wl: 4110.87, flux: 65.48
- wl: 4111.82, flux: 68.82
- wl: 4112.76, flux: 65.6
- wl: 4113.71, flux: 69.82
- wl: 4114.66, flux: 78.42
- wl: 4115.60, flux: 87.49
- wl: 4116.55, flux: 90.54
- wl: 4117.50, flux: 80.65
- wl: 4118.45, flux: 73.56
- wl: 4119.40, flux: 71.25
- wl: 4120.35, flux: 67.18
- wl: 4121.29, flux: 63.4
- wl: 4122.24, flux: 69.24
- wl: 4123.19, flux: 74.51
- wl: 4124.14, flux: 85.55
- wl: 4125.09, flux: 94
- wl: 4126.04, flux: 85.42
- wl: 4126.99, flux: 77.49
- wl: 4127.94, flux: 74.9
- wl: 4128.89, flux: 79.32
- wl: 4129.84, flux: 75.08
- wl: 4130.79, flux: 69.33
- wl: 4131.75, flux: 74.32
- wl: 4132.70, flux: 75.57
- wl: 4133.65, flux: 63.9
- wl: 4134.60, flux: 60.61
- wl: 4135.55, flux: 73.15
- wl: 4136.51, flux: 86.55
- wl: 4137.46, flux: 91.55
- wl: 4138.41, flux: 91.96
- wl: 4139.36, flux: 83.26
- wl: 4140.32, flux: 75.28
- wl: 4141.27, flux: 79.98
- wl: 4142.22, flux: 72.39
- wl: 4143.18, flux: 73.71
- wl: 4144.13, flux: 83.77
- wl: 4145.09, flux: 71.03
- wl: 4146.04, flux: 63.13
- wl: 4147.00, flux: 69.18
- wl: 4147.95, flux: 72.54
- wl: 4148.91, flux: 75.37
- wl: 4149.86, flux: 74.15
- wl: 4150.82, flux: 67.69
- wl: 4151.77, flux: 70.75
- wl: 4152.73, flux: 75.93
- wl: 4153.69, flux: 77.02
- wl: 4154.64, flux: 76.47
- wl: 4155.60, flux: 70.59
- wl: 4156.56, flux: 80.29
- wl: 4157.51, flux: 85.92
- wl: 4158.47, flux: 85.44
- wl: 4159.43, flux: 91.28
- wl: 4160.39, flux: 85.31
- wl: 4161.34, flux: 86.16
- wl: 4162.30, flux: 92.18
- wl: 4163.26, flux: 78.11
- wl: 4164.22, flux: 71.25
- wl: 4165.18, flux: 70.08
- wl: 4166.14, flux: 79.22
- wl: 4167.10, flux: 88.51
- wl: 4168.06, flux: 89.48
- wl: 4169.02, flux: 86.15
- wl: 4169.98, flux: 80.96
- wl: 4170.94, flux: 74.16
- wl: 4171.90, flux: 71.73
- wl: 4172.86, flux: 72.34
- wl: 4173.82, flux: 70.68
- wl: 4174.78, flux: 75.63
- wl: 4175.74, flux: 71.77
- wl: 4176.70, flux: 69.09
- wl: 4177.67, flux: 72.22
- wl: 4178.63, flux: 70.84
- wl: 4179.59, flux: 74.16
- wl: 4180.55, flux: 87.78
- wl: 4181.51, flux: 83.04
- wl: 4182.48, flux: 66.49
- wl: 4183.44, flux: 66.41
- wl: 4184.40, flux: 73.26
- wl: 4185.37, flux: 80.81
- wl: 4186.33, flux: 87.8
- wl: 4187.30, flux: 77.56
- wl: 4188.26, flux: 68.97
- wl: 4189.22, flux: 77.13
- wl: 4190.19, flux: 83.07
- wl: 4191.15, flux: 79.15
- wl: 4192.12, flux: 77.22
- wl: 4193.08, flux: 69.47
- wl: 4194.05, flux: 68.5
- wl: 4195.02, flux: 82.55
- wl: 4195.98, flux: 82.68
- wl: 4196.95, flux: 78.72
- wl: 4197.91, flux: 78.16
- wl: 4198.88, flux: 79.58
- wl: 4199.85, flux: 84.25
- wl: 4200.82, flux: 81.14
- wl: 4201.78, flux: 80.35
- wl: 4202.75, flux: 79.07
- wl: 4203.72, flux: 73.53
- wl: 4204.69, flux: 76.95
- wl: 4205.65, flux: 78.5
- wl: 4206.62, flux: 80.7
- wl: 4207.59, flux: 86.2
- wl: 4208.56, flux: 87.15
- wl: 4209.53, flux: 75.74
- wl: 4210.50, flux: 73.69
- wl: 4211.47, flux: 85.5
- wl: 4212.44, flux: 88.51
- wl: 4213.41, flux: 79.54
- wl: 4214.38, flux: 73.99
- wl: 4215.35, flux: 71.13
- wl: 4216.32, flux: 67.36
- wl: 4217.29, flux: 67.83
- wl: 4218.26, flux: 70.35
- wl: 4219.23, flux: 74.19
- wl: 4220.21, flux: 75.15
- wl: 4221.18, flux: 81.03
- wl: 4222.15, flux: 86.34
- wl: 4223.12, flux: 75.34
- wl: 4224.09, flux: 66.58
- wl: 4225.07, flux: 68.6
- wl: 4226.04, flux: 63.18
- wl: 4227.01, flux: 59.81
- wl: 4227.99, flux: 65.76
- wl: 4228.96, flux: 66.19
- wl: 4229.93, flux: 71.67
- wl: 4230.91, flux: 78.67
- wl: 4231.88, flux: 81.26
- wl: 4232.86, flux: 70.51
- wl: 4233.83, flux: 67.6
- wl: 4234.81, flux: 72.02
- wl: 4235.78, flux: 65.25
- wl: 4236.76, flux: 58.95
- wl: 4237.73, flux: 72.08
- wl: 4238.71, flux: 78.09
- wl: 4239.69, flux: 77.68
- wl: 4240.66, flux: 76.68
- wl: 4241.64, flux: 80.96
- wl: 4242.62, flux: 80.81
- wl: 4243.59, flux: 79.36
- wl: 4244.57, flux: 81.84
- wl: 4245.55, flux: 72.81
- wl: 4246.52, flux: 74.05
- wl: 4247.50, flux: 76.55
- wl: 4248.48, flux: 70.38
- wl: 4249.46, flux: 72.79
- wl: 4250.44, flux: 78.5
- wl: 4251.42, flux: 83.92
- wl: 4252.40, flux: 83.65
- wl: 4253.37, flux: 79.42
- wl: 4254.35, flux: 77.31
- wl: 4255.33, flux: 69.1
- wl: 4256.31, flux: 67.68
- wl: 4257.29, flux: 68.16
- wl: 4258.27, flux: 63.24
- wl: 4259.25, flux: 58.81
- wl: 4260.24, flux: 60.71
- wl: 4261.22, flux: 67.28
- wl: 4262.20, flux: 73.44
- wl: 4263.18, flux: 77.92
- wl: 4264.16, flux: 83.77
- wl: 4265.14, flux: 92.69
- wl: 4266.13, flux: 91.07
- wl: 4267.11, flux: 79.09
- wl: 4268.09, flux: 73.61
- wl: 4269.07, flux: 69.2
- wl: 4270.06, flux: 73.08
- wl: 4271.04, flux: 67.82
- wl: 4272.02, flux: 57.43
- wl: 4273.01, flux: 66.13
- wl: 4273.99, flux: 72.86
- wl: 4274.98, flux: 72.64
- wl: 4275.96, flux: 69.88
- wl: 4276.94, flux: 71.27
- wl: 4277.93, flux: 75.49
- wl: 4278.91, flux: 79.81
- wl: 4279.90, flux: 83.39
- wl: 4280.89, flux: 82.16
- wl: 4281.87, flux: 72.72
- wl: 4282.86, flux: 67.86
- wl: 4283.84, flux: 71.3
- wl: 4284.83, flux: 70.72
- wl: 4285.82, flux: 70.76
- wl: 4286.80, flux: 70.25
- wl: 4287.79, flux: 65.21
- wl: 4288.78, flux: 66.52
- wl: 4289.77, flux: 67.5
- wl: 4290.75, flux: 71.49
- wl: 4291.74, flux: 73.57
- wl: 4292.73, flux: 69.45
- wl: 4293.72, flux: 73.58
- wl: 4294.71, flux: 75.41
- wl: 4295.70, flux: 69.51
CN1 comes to -0.10 mag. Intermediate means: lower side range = 68.1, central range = 77.1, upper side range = 73.9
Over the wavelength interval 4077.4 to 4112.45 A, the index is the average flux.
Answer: 66.2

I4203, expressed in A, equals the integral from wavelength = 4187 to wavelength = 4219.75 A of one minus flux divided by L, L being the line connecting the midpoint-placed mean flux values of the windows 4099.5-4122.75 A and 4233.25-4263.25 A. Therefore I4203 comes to -3.0 A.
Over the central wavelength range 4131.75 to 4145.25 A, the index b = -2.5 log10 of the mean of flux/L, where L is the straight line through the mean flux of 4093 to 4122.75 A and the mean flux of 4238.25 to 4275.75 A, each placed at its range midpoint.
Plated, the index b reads -0.13 mag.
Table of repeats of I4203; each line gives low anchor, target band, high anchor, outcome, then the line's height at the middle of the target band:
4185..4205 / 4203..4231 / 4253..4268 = 0.78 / 76.9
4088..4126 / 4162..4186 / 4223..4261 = -1.94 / 70.9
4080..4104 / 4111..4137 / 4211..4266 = -2.47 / 68.7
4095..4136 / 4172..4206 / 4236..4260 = -2.16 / 71.9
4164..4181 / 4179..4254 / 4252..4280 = -1.05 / 74.9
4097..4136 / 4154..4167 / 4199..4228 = -1.52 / 72.6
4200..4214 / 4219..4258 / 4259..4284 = 1.75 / 77.2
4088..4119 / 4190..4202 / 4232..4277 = -1.21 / 71.5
